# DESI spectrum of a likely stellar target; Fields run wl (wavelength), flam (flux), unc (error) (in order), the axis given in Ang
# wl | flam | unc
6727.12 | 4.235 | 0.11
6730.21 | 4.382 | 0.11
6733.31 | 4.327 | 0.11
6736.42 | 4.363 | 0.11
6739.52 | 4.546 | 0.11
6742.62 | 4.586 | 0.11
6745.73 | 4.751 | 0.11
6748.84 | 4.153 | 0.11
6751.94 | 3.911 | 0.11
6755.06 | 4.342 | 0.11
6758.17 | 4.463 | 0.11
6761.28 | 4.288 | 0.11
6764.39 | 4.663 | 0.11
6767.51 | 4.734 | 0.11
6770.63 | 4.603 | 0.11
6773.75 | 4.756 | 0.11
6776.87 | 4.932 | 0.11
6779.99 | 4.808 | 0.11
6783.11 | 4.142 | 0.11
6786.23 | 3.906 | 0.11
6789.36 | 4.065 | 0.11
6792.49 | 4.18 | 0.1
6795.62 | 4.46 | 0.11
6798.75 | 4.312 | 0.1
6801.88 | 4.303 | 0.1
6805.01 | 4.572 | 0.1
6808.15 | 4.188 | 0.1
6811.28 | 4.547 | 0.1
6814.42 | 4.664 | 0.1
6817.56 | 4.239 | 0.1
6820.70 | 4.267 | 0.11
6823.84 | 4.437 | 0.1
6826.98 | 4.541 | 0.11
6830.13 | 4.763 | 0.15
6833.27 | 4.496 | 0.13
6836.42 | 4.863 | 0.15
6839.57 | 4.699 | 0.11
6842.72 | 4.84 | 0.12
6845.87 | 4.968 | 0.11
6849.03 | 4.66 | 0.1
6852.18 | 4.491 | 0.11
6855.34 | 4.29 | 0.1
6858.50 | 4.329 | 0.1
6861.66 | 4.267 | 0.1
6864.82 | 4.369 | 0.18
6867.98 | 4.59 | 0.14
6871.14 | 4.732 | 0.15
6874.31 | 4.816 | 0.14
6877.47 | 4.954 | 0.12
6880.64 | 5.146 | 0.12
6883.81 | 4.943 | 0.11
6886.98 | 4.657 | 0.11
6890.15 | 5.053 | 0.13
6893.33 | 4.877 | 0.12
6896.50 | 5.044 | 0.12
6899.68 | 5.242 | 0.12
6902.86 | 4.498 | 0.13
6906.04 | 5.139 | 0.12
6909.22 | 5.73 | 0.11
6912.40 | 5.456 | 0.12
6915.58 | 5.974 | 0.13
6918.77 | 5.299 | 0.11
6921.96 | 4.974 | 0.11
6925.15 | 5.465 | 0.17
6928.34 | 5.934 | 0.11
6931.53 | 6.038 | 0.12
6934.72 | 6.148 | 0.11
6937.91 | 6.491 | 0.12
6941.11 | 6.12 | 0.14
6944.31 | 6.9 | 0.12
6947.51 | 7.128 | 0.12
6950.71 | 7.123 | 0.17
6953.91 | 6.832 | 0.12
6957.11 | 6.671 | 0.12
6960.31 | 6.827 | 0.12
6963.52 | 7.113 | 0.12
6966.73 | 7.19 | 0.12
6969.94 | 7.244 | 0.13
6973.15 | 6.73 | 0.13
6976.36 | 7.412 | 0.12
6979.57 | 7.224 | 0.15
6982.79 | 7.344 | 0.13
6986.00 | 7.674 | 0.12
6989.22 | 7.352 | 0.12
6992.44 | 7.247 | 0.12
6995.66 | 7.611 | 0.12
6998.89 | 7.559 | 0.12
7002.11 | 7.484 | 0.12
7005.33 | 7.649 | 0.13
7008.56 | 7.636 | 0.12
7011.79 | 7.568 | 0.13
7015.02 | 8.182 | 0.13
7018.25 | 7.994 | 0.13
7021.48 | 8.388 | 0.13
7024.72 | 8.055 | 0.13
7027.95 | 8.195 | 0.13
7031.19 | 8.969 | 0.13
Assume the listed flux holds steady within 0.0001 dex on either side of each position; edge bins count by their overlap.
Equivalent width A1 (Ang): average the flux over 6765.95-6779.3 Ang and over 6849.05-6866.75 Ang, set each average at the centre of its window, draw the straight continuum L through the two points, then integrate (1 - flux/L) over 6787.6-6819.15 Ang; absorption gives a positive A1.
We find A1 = 1.8 Ang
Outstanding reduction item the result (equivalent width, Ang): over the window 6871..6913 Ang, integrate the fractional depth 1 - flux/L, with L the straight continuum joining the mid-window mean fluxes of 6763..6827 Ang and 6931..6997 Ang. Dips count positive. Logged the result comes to 6.3 Ang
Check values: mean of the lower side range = 4.44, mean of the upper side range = 6.99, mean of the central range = 5.02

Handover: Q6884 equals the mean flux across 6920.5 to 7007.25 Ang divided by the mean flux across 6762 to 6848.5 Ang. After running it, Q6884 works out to 1.5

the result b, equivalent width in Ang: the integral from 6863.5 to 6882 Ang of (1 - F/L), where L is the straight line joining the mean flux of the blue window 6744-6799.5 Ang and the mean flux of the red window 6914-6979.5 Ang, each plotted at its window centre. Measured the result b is 2.81 Ang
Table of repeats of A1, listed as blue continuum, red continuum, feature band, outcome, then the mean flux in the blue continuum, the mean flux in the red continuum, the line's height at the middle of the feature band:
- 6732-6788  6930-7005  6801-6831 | 4.1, 4.46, 7.03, 5.15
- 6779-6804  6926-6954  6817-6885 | 6.8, 4.27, 6.48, 5.15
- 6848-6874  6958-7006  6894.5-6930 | 2.1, 4.48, 7.3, 5.67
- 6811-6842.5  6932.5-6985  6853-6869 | 2.5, 4.56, 6.91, 5.17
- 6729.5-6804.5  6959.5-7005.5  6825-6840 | 1.8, 4.42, 7.31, 5.3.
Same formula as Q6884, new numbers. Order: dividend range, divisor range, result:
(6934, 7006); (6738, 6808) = 1.60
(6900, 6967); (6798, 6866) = 1.36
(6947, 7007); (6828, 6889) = 1.55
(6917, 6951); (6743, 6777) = 1.36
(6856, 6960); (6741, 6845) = 1.22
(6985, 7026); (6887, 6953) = 1.35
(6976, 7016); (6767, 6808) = 1.70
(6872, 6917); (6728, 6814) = 1.15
